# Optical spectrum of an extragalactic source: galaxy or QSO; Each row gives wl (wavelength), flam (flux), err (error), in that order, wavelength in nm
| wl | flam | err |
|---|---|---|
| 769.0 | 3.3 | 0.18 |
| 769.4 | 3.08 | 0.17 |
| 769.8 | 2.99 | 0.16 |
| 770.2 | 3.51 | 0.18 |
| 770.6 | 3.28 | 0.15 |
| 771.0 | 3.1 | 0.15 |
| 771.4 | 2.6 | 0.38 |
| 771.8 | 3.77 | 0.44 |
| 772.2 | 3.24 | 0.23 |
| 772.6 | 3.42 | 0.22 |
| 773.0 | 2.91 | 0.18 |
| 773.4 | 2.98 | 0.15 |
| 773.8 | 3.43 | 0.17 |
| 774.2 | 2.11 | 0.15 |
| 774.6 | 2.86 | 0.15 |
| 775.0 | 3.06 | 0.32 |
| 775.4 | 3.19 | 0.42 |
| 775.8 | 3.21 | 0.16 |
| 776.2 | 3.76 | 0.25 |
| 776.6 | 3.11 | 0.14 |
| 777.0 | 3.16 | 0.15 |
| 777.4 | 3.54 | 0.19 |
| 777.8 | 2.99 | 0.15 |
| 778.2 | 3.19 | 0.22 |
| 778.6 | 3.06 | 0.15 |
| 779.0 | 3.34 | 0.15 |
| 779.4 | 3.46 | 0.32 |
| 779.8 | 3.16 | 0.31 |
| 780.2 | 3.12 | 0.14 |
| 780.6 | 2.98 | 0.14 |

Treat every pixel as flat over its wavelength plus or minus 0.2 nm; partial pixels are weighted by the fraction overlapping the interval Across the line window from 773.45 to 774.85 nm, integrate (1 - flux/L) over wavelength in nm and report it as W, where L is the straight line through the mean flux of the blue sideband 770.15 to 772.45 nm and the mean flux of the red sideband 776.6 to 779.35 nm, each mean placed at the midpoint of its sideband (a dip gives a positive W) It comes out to 0.17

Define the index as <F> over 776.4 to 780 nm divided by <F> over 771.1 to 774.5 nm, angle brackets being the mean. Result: 1.06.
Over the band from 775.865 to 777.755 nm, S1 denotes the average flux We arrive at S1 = 3.35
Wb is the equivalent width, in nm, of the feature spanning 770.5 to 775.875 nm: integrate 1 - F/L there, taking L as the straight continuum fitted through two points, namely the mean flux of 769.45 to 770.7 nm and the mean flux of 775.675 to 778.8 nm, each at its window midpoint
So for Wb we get 0.28 nm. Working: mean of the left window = 3.24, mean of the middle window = 3.08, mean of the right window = 3.25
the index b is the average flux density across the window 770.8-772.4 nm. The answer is 3.18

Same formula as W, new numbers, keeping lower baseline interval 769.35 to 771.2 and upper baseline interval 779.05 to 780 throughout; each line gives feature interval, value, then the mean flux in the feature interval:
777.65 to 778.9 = 0.07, 3.1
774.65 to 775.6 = 0.05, 3.08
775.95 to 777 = -0.03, 3.37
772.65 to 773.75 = 0.05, 3.08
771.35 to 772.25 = -0.02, 3.3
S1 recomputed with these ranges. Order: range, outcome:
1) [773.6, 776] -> 2.98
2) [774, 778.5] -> 3.11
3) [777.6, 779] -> 3.12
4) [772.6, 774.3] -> 2.97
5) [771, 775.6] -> 3.05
